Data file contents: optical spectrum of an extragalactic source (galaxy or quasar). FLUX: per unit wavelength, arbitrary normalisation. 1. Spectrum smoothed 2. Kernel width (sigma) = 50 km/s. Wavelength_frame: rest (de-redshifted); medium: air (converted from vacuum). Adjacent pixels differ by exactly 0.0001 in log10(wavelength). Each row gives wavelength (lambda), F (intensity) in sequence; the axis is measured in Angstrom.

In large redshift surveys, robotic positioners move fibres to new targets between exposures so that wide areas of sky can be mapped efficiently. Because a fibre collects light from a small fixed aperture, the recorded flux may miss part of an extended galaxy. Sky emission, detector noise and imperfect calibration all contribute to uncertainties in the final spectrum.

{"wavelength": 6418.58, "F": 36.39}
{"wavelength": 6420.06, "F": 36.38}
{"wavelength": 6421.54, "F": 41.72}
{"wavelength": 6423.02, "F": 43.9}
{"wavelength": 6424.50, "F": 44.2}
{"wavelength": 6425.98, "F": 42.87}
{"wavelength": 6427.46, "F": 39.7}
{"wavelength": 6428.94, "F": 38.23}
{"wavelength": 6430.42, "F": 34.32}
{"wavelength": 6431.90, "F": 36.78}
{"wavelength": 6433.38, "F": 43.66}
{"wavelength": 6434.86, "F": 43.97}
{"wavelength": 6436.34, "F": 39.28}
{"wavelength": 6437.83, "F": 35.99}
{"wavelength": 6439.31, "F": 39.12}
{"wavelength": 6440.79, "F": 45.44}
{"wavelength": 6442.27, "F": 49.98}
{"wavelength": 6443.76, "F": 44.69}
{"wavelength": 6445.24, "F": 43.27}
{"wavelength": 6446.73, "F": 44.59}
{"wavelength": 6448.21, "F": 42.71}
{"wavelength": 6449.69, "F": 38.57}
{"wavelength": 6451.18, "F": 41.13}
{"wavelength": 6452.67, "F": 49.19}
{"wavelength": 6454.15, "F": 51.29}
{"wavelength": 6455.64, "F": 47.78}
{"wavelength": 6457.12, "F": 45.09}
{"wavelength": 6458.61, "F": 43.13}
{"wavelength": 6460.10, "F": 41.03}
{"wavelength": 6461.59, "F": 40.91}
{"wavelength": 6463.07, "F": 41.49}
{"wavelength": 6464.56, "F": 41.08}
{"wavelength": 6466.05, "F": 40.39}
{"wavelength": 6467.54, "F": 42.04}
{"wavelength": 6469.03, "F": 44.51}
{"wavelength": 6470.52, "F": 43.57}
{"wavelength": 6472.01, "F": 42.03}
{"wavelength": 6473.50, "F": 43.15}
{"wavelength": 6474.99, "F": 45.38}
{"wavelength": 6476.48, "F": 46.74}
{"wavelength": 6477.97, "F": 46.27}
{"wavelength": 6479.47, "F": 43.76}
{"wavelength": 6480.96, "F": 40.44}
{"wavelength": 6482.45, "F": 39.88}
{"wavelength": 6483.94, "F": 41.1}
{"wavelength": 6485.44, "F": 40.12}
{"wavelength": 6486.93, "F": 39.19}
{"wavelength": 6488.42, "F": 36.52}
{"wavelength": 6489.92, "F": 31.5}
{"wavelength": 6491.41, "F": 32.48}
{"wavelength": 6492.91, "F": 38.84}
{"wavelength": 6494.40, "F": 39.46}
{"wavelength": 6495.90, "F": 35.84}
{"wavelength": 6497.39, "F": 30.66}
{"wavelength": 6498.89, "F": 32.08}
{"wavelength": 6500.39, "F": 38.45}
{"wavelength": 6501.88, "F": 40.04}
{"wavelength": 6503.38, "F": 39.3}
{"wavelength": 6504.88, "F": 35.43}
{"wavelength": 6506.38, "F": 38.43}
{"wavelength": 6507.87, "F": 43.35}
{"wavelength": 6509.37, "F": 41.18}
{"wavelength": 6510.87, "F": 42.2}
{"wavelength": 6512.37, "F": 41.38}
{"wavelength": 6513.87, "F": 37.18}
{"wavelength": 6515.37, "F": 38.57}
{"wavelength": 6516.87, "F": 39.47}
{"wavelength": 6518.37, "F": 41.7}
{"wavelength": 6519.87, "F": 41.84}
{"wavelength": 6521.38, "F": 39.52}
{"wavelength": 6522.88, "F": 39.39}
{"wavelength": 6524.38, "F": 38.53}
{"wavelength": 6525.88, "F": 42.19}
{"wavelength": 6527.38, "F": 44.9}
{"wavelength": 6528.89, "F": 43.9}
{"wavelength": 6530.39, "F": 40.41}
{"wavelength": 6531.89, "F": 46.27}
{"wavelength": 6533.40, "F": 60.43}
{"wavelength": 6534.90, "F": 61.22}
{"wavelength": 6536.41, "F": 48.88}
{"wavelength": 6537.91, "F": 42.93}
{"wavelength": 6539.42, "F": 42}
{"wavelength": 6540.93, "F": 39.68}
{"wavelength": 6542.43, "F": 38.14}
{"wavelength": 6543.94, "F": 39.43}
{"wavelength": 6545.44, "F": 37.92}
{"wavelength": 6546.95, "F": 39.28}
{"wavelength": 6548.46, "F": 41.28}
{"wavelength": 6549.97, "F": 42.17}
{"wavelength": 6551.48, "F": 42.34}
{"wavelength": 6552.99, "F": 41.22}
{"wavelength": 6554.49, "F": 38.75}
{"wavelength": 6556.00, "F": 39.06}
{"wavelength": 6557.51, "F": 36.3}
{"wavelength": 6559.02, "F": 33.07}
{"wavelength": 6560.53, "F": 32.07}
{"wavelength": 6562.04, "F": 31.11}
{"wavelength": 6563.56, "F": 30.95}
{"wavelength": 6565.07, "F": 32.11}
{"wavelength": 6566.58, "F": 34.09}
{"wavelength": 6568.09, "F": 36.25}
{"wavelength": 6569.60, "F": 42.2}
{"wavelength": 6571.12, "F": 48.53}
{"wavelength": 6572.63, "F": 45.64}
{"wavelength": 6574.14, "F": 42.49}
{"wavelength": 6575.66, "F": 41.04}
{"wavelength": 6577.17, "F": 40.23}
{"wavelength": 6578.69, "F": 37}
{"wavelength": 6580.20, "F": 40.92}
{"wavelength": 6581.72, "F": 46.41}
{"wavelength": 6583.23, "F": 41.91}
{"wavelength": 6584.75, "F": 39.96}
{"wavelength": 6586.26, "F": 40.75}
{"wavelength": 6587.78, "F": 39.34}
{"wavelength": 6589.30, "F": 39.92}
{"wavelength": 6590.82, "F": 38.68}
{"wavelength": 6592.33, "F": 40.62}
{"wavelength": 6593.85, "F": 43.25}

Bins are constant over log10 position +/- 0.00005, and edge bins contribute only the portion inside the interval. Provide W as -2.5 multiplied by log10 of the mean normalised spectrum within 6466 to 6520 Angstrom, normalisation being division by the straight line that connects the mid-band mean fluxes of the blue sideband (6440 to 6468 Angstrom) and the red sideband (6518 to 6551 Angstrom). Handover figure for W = 0.10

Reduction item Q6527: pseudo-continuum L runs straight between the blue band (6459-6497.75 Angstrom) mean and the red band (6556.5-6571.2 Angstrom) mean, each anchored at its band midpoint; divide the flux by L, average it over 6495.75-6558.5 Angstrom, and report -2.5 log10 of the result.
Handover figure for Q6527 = -0.10 mag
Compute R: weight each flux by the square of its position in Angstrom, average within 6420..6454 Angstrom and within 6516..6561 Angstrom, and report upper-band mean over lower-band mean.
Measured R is 1.03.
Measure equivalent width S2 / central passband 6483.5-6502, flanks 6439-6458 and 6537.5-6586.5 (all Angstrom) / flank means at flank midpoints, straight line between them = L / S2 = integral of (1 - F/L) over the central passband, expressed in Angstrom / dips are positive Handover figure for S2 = 2.7 Angstrom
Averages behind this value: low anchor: 45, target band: 36.4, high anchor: 39.3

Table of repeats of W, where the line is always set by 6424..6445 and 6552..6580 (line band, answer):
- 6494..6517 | 0.035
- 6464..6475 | -0.057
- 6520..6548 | -0.125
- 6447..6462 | -0.086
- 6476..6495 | 0.012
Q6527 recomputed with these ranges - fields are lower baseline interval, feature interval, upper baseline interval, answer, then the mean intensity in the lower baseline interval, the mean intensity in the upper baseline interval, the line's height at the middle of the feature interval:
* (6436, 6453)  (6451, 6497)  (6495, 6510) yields -0.04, 42.7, 37.5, 40.1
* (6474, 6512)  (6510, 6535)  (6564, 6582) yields -0.09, 39.2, 40.3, 39.6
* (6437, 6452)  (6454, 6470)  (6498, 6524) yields -0.04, 42.5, 39.3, 41.7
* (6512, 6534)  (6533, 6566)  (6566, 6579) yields 0.04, 42.3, 41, 41.6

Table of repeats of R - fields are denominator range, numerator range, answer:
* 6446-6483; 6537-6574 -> 0.92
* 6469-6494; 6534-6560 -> 1.04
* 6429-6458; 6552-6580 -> 0.92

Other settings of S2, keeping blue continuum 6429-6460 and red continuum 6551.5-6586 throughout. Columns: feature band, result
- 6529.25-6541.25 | -2.40 Angstrom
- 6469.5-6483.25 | -0.54 Angstrom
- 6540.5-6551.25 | -0.07 Angstrom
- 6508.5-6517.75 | 0.13 Angstrom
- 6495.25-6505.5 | 1.26 Angstrom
